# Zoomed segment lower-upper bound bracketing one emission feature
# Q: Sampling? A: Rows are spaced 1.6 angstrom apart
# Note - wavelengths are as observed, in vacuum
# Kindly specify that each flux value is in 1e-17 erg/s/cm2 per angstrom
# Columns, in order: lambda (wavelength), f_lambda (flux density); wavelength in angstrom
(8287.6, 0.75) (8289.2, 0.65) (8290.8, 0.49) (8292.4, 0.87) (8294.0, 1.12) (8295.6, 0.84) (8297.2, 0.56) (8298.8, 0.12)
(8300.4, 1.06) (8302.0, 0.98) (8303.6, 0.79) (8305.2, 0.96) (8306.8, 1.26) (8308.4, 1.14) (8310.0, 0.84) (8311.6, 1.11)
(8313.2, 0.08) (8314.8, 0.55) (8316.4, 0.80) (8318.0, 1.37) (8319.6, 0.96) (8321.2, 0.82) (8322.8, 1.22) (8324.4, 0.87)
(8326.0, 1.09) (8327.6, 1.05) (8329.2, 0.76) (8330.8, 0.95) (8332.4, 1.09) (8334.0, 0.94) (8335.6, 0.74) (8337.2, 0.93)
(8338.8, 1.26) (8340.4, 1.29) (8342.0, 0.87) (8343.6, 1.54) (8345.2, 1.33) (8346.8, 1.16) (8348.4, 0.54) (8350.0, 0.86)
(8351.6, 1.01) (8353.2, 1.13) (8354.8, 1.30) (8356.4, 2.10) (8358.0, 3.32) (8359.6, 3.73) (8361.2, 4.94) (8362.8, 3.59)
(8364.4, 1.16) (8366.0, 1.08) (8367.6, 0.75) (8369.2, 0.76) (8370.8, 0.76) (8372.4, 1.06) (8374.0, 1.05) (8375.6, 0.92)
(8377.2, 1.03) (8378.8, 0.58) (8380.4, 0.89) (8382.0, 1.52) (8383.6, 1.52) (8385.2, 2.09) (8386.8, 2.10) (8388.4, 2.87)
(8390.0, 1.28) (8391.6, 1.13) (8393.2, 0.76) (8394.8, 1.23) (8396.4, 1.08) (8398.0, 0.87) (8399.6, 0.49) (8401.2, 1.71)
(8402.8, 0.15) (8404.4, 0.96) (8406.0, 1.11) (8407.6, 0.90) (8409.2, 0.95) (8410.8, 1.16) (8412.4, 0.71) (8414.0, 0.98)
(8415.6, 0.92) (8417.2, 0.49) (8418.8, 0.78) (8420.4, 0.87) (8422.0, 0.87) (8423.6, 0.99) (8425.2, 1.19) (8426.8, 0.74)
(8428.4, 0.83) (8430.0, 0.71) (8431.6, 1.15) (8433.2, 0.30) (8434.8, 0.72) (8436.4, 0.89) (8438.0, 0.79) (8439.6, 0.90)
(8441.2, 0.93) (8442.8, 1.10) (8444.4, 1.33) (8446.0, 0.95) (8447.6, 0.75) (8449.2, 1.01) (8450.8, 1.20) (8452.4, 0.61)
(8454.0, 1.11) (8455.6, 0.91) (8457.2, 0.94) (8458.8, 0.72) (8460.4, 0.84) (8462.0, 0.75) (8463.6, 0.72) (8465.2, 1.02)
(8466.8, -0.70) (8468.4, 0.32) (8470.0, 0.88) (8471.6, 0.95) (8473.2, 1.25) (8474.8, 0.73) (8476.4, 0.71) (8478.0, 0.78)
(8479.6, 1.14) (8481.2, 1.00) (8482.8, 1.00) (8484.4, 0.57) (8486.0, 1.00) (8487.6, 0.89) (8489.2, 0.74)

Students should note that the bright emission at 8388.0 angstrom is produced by [N II]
